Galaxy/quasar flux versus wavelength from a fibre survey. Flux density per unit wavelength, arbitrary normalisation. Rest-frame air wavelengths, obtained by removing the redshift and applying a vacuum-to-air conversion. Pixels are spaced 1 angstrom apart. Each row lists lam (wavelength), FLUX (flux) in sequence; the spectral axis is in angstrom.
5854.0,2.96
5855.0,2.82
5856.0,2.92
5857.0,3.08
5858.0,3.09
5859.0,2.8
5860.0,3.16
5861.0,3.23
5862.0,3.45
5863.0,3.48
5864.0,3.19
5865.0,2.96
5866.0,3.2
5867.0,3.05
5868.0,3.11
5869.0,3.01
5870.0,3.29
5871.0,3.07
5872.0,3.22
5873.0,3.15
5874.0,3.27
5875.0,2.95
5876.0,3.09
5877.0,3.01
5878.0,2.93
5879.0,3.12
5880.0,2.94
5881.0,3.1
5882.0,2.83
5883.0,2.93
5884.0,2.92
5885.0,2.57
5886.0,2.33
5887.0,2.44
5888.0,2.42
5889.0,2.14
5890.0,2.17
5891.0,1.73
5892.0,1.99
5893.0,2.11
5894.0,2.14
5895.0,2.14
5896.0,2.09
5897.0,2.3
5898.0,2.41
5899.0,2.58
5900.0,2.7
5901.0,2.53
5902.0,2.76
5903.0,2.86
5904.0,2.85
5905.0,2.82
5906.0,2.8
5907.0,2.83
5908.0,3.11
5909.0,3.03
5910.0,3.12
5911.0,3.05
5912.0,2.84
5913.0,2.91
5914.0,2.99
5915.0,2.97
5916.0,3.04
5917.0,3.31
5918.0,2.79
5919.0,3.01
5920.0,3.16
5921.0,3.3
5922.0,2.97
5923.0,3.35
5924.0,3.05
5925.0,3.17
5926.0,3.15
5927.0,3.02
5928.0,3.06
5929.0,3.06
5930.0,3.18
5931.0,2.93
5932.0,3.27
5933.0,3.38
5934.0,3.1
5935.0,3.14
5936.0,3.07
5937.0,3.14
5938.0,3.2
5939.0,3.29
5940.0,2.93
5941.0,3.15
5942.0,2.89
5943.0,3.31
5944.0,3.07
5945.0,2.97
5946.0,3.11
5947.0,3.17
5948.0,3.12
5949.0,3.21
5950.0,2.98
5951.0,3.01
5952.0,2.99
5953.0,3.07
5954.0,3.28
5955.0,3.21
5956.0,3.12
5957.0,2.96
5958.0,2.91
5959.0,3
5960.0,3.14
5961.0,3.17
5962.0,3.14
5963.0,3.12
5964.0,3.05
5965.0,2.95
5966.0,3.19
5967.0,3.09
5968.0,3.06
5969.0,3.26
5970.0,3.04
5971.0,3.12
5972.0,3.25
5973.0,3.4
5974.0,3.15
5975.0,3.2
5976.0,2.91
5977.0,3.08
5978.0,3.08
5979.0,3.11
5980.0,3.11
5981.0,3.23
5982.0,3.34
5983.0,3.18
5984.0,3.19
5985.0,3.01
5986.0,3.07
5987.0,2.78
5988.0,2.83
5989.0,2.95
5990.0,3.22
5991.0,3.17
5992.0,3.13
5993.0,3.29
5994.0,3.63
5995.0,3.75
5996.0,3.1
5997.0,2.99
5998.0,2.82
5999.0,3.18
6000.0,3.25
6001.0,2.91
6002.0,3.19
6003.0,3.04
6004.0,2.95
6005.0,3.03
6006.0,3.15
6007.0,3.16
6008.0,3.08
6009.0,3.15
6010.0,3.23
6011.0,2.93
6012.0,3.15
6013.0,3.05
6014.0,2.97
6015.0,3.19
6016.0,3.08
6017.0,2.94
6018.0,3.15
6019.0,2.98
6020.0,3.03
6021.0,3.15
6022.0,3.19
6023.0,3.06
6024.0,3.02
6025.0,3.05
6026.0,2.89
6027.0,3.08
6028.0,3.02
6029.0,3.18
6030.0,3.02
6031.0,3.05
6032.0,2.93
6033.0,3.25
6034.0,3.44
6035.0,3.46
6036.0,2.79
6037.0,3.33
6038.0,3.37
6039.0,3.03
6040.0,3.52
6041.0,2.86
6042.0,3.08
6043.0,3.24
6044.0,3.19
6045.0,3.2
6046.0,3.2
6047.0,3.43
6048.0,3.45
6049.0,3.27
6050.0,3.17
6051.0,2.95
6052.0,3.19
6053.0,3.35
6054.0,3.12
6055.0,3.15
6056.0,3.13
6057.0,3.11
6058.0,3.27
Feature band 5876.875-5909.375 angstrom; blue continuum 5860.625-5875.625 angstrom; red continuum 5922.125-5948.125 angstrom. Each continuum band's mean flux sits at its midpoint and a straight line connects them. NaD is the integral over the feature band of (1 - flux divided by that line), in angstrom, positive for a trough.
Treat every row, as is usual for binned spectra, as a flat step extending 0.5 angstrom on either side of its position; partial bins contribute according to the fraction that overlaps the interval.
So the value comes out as 5.84 angstrom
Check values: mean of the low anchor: 3.17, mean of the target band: 2.59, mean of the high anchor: 3.12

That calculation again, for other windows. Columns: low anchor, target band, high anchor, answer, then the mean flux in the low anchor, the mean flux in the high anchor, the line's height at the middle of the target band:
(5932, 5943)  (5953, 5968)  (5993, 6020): 0.2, 3.14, 3.12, 3.14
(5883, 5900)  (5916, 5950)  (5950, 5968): -4.2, 2.31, 3.08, 2.78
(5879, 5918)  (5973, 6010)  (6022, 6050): -1.6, 2.66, 3.16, 3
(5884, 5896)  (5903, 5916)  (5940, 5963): -2.3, 2.22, 3.09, 2.5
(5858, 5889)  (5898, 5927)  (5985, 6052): 0.7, 2.99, 3.13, 3.03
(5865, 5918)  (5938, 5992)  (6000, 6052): -2.5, 2.78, 3.12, 2.97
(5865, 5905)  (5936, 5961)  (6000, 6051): -1.7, 2.71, 3.13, 2.9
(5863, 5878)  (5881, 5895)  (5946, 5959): 3.3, 3.12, 3.08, 3.11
